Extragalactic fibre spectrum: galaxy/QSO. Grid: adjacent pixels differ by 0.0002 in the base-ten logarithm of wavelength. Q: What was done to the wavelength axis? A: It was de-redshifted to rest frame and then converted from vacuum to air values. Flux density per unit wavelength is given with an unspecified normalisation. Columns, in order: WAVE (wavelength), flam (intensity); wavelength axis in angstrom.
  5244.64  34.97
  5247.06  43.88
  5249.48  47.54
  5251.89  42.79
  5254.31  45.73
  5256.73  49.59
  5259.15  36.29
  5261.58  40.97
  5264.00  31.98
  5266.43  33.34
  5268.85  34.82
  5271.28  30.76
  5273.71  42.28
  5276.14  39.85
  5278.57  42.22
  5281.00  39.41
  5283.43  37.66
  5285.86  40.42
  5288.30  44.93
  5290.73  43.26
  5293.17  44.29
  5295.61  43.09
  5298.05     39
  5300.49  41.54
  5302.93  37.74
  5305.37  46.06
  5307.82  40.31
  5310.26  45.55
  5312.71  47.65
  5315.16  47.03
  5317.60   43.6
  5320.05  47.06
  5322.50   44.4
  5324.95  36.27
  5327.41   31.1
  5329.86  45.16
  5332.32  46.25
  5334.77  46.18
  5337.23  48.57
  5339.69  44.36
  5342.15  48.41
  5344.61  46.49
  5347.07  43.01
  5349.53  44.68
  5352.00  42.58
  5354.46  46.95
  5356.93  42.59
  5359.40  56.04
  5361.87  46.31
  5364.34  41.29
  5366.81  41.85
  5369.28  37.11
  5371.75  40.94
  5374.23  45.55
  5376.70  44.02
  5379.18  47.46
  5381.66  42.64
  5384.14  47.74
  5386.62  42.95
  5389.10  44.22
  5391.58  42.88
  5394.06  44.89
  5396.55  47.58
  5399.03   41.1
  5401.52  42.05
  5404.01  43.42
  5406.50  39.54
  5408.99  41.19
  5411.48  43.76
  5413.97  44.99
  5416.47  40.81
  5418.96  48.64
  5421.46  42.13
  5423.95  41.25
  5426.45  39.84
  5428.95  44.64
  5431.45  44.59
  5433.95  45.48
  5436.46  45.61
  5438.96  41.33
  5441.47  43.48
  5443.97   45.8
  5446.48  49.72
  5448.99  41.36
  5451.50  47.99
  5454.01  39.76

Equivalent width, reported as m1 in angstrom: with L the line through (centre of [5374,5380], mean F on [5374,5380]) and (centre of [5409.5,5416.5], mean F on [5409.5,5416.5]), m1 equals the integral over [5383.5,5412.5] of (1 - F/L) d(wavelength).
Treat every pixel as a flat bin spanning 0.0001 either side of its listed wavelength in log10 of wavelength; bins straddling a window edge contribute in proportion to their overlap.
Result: 0.63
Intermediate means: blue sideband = 45.6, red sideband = 43.4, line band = 43.4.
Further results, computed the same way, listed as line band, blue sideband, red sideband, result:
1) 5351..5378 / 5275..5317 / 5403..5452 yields -0.7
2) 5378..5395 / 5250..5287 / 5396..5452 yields -0.8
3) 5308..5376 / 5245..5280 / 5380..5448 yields -3.7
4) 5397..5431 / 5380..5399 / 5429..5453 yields 1.5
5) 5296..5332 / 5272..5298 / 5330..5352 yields 1.0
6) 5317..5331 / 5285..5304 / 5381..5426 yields 0.4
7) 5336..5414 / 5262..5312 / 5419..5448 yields -3.3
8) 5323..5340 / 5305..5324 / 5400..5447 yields 0.9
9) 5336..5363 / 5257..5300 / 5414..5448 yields -3.1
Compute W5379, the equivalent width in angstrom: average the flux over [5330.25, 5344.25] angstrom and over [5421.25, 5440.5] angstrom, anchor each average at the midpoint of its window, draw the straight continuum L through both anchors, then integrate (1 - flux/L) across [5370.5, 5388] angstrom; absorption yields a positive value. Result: 0.2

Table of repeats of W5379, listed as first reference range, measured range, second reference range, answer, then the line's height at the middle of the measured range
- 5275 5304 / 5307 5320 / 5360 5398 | -1.0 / 41.9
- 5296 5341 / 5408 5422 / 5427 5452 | 0.2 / 44.4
